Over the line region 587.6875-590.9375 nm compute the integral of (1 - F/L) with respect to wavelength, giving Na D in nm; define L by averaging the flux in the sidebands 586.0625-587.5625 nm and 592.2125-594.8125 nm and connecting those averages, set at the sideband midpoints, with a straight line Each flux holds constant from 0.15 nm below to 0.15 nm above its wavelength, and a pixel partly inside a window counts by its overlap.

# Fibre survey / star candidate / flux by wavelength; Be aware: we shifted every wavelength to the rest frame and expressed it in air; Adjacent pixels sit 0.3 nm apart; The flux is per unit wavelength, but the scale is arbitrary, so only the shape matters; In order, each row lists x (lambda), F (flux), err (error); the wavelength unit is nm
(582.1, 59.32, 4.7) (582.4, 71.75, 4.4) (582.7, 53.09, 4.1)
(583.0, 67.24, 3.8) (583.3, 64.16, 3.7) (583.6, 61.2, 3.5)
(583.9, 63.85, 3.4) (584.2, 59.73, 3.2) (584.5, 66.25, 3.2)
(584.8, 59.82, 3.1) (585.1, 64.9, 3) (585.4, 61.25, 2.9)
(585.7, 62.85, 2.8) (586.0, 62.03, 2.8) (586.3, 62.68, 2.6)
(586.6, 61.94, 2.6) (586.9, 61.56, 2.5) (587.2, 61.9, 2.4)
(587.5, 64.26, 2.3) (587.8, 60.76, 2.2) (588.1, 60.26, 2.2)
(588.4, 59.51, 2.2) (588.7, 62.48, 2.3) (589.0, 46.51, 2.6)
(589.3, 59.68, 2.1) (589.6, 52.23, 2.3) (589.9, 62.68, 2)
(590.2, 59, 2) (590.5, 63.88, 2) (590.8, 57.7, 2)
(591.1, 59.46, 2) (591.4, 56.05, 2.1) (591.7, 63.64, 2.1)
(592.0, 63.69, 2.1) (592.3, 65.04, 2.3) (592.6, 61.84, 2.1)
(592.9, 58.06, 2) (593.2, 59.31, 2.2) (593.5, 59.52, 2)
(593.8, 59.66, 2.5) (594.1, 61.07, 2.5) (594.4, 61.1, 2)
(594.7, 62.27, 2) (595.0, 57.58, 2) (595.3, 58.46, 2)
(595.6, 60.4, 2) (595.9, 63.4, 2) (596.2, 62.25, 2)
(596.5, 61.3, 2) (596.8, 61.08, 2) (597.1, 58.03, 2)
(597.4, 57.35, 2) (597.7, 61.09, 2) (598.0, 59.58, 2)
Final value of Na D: 0.166 nm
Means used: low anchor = 62.3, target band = 58.6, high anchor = 60.8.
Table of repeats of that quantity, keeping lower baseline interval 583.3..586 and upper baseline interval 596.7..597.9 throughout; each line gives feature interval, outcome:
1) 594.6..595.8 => 0.003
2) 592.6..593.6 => 0.017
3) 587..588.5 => 0.009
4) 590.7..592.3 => 0.004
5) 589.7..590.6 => -0.001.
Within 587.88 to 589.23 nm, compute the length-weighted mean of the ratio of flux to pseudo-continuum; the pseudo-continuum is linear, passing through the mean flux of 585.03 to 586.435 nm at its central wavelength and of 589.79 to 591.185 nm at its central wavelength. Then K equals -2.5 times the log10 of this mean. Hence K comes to 0.07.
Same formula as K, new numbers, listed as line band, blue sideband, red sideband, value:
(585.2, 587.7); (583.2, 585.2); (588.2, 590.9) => -0.03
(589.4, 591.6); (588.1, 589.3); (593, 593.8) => -0.02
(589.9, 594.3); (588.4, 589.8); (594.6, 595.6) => -0.05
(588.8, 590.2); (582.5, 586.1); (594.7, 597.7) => 0.10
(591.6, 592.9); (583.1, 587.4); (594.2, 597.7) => -0.03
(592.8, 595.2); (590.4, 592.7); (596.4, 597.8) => 0.01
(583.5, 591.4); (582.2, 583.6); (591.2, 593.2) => 0.03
